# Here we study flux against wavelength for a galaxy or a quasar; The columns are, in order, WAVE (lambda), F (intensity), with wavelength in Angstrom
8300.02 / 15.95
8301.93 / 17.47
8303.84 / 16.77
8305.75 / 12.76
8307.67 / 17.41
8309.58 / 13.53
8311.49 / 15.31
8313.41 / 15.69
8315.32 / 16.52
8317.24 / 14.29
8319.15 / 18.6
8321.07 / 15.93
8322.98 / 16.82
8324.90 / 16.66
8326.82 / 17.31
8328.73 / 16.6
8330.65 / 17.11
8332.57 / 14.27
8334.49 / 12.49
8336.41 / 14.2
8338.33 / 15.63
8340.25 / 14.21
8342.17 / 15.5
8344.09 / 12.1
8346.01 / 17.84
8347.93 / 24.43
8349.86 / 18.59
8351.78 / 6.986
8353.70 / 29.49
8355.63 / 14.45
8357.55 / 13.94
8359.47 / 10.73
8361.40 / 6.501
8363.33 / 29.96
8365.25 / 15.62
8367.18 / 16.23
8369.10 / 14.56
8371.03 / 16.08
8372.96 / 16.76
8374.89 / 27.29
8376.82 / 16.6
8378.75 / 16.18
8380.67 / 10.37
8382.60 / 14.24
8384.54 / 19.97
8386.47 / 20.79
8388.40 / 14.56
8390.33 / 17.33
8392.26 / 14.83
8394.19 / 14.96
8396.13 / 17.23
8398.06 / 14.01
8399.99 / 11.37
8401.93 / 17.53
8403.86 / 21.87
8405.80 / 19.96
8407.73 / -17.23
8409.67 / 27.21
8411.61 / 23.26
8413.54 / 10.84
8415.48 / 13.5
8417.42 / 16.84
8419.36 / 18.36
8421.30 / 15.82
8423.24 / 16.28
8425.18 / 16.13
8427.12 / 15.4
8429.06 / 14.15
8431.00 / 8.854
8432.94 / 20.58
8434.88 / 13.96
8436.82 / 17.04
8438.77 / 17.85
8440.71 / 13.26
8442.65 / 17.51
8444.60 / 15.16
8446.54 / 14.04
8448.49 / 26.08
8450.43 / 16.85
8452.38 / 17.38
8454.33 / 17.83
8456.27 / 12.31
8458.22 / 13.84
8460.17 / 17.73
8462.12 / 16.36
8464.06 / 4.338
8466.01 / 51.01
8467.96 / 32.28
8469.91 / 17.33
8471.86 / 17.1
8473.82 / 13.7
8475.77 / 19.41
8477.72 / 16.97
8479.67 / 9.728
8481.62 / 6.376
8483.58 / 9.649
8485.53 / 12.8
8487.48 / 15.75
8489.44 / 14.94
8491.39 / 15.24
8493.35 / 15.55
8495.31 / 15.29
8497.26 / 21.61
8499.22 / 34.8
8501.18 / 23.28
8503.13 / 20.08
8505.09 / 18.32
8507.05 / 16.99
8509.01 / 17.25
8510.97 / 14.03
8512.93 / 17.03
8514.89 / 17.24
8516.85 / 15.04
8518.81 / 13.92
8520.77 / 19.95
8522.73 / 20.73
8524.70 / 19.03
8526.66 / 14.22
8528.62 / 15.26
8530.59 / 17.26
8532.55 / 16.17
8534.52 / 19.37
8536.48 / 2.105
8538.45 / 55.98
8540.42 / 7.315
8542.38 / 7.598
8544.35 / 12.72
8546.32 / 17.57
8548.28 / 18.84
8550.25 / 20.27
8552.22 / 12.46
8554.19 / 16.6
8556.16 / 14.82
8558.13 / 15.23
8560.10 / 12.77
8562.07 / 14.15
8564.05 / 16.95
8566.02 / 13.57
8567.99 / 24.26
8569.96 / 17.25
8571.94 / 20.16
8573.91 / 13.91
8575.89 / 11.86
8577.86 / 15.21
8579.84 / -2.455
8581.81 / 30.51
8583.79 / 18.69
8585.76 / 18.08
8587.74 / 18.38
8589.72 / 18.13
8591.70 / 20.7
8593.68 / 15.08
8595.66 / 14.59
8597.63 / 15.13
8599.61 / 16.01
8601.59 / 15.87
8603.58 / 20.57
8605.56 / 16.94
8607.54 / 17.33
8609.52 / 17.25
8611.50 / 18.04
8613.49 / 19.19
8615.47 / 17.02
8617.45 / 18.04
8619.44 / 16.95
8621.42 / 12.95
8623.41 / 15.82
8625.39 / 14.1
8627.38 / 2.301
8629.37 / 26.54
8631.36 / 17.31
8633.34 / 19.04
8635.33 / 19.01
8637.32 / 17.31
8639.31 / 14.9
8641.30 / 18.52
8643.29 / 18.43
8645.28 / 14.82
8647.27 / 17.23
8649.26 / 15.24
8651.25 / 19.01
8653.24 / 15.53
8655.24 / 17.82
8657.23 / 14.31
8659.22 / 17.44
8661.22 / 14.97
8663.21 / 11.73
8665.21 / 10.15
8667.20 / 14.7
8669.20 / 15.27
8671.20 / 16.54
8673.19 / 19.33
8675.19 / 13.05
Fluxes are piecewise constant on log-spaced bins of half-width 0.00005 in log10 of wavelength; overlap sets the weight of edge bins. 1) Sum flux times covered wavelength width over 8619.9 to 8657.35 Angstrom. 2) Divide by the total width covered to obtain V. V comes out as 16.4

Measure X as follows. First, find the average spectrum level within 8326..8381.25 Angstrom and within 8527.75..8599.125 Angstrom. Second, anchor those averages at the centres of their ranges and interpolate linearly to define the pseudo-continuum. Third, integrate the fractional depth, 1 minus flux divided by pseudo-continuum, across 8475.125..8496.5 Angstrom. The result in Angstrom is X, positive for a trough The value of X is 3.5 Angstrom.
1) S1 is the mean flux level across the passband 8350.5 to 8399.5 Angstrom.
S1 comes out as 16.4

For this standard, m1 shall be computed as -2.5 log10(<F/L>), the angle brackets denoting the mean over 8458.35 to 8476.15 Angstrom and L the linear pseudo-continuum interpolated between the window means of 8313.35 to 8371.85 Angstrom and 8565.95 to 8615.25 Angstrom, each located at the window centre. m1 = -0.243 mag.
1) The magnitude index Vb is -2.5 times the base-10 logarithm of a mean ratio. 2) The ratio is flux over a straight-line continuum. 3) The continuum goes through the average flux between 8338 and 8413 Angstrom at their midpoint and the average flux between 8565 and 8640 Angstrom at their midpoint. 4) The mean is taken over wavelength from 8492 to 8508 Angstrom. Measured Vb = -0.24 mag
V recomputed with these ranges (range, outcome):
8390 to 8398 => 15.8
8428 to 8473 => 17.9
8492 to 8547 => 18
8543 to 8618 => 16.6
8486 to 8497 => 15.6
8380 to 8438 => 15.4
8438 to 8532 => 17.5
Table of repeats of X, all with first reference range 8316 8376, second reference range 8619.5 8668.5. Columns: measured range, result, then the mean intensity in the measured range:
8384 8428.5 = 1.97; 15.6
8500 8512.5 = -1.86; 18.5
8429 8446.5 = 0.98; 15.4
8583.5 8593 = -1.63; 18.7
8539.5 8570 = 1.74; 15.1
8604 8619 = -1.77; 17.8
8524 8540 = -3.42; 19.5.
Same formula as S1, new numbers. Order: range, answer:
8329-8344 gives 14.7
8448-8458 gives 17.4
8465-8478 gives 24.3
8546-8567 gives 15.7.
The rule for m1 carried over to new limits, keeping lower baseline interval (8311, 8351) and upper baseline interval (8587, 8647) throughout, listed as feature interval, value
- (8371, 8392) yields -0.06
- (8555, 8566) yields 0.14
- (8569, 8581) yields 0.28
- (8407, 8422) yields 0.17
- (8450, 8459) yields 0.06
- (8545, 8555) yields -0.02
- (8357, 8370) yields 0.06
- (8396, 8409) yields 0.32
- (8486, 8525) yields -0.10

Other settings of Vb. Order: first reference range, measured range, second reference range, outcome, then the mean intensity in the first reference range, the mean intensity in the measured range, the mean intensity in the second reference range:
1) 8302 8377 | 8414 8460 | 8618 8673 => 0.012 mag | 16.3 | 16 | 15.9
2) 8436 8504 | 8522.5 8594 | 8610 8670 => 0.010 mag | 17.7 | 16.7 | 16.1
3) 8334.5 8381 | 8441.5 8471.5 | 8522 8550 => -0.134 mag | 16.4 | 19.3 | 17.5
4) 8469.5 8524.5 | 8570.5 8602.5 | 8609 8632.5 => 0.012 mag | 16.8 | 16.3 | 16.3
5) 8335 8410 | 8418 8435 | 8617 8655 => 0.025 mag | 15.9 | 15.6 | 16.5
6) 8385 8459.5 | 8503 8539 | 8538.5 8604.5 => -0.111 mag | 15.8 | 17.9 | 16.4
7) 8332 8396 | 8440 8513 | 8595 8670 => -0.086 mag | 16.3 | 17.6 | 16.3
